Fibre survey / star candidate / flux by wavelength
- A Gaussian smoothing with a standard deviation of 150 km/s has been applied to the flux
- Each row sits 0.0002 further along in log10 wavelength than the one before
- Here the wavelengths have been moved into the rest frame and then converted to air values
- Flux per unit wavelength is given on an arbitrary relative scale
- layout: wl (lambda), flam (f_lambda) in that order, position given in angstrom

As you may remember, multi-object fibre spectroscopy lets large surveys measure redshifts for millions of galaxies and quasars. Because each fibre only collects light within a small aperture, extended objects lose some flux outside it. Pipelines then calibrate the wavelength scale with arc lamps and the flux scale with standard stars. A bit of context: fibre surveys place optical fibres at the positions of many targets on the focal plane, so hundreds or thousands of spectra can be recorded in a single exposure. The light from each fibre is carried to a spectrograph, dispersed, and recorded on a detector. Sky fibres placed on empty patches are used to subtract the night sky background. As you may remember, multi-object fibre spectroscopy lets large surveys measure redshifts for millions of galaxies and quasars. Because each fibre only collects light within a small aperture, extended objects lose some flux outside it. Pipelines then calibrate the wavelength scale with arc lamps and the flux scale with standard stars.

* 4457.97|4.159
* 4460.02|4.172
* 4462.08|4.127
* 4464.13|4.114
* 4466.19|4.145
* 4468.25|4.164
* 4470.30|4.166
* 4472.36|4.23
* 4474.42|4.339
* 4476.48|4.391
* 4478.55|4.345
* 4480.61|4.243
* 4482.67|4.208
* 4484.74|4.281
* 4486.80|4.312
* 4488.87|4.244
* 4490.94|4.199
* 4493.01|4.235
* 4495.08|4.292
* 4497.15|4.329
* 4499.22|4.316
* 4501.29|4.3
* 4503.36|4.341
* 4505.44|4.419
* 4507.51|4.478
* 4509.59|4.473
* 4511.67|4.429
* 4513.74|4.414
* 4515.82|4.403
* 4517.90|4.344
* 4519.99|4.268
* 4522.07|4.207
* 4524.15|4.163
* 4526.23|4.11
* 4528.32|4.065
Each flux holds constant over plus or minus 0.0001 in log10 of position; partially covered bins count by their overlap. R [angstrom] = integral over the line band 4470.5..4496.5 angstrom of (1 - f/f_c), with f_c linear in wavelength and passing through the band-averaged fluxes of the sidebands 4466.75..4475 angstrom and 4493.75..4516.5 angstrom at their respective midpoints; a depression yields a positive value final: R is 0.02 angstrom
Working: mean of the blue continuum 4.22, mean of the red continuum 4.38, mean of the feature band 4.27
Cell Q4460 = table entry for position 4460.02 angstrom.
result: 4.172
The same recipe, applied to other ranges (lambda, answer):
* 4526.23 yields 4.11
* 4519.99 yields 4.268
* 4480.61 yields 4.243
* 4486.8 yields 4.312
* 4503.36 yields 4.341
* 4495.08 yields 4.292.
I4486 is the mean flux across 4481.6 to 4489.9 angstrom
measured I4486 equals 4.26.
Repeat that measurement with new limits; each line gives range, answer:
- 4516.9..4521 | 4.3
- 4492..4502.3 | 4.3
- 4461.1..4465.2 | 4.12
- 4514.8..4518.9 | 4.37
